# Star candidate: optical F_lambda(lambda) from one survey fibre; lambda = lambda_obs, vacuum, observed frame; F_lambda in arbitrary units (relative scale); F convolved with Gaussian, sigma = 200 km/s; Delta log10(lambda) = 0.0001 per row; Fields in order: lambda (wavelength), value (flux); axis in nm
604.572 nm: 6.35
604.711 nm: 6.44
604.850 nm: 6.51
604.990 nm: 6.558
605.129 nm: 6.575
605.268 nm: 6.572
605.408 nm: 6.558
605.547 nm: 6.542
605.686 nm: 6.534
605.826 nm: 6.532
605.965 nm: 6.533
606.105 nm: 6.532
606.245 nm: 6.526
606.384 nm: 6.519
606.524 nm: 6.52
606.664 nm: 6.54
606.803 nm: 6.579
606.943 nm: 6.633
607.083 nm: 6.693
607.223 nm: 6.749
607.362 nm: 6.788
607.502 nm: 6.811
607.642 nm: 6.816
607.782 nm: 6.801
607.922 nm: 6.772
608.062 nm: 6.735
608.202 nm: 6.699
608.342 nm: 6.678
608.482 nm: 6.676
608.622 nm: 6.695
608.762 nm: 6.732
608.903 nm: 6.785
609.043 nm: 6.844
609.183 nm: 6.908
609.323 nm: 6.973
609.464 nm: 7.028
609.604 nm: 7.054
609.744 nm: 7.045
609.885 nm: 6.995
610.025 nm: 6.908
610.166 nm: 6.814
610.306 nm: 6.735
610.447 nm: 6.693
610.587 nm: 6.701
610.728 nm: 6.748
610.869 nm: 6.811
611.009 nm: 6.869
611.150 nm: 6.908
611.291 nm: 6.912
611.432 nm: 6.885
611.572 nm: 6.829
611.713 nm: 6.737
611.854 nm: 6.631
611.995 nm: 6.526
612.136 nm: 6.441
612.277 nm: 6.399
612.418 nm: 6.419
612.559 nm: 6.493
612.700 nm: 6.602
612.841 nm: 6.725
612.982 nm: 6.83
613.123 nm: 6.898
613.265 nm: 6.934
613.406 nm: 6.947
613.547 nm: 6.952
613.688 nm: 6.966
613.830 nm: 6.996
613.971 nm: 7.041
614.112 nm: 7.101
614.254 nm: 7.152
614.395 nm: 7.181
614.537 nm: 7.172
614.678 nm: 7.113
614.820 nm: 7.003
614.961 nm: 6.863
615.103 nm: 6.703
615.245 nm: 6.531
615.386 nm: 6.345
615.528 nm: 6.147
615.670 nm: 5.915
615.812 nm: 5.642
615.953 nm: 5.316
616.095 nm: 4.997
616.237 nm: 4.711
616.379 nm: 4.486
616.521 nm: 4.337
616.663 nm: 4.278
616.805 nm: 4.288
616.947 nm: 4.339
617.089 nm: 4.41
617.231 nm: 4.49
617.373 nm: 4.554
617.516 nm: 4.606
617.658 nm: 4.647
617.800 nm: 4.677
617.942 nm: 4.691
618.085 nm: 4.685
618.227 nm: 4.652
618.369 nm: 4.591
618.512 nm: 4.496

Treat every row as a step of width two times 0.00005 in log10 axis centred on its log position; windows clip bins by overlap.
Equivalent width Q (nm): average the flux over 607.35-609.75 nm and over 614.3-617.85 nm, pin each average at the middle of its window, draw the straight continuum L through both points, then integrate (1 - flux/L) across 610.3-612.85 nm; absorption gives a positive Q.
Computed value -0.16 nm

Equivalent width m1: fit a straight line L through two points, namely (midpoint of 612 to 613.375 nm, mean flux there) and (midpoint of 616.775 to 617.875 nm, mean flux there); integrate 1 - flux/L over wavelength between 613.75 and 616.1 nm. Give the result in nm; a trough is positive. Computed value -0.40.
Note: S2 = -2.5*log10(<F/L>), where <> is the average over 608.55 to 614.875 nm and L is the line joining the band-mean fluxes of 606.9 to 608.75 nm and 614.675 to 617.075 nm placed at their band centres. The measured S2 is -0.12 mag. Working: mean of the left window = 6.74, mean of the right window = 5.52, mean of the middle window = 6.85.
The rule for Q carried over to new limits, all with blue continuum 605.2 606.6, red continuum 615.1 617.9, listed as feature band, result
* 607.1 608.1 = -0.08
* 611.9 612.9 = -0.16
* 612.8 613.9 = -0.29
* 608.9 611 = -0.32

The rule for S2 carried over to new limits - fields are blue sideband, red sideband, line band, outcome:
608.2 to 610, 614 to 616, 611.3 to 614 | -0.01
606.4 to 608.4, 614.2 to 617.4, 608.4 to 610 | -0.07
